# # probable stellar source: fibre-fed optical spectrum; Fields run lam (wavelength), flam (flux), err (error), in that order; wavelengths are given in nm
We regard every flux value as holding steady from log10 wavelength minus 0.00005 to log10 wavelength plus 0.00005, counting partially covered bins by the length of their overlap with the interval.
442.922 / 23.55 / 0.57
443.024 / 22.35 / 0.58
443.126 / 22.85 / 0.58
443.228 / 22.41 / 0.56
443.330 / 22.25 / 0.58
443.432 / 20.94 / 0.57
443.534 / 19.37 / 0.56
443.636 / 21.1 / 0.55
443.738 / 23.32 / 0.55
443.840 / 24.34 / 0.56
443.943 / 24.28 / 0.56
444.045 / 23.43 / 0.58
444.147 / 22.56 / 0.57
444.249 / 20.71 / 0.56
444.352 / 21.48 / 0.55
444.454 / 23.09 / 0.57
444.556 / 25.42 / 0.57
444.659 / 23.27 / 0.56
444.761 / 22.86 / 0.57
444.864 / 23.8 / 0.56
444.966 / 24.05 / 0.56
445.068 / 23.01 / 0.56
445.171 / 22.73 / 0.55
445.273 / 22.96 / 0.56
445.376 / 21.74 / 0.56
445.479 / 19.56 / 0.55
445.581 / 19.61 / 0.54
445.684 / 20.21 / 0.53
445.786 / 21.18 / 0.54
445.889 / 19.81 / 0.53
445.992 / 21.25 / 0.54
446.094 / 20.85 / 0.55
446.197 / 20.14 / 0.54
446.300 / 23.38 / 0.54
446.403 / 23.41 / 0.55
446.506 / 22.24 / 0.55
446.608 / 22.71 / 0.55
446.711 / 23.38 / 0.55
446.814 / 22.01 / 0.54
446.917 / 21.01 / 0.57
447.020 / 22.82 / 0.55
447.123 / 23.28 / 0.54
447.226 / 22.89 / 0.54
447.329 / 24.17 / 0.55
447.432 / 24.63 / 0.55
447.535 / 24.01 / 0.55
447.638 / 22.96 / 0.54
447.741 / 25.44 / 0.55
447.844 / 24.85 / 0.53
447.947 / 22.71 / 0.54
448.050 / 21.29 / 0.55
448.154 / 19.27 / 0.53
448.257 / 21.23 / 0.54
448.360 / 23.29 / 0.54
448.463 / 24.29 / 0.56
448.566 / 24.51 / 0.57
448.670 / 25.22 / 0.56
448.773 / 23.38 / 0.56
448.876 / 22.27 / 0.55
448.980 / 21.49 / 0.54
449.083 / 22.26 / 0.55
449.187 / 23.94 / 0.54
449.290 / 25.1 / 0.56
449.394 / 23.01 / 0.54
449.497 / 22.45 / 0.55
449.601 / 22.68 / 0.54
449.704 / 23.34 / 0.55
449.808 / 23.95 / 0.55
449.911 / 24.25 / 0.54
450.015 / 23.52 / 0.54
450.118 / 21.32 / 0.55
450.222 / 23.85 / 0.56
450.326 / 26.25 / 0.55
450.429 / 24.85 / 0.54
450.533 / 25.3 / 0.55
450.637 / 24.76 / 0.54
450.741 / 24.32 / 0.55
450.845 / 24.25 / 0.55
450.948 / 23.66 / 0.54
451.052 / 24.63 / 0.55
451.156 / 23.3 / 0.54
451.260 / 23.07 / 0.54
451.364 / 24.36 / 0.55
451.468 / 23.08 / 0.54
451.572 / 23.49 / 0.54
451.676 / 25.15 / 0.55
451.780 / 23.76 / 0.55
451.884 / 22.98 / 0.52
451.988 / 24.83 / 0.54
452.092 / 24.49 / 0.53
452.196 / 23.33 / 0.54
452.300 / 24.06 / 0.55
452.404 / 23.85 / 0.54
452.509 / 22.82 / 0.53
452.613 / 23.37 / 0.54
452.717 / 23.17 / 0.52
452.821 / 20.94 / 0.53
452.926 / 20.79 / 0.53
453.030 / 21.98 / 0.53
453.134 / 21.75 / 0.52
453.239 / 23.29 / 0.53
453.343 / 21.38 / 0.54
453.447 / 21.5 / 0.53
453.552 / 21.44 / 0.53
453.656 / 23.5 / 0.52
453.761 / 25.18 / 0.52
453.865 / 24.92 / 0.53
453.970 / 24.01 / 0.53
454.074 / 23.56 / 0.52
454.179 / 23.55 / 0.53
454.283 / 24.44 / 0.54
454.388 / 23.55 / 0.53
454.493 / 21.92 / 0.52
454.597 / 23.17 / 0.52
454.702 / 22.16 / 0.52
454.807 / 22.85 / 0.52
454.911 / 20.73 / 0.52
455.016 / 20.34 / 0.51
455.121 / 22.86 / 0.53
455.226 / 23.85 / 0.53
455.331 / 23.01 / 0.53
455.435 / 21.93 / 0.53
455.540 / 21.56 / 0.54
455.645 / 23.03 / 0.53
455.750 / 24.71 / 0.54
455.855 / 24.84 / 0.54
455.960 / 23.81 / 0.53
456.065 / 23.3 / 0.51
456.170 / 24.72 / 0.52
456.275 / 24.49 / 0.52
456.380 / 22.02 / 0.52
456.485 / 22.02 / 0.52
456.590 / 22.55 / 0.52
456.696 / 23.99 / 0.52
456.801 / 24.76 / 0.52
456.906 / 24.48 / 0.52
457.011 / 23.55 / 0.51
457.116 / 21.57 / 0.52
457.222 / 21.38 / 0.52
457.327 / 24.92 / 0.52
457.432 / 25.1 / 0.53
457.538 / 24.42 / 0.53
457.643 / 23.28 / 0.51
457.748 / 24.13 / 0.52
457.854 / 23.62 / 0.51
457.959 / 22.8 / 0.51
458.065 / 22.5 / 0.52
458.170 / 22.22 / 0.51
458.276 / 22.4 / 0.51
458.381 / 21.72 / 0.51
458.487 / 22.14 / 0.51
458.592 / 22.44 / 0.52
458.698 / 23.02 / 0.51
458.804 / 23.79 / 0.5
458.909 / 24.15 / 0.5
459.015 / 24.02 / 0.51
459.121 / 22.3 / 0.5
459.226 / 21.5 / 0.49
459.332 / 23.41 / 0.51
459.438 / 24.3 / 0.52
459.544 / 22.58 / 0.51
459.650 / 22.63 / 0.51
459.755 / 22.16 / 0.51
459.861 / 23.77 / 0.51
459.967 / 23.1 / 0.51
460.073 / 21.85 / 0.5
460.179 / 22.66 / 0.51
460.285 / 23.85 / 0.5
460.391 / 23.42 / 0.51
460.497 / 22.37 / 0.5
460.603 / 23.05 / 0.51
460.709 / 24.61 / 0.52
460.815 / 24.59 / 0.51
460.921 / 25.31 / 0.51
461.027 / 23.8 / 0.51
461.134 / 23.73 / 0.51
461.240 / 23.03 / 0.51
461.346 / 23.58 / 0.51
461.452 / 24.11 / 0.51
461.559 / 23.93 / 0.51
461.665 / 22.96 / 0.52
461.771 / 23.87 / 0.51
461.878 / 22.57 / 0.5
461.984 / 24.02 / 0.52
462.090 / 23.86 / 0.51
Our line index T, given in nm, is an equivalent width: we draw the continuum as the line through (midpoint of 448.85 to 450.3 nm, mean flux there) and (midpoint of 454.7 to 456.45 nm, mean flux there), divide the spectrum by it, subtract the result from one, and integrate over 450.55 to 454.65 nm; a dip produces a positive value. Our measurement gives -0.06 nm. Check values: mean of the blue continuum 23.2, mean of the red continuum 23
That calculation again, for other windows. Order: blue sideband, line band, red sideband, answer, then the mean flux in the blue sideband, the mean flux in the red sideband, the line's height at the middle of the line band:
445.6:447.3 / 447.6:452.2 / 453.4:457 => -0.244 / 21.9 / 23.2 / 22.4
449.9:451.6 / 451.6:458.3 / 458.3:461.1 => 0.126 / 24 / 23.2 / 23.6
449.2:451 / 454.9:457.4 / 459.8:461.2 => 0.057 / 23.9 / 23.5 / 23.7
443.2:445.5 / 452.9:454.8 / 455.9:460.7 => 0.006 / 22.6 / 23.2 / 23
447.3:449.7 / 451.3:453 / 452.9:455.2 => -0.036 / 23.2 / 22.7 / 22.9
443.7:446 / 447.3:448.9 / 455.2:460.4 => -0.054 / 22.4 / 23.2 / 22.6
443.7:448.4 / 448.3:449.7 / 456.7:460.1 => -0.042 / 22.5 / 23.2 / 22.7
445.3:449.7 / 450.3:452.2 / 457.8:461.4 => -0.124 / 22.5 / 23.1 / 22.7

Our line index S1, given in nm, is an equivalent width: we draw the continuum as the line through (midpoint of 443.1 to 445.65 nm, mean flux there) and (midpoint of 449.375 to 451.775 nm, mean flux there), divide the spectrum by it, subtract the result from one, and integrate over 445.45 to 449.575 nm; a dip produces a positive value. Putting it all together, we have 0.11 nm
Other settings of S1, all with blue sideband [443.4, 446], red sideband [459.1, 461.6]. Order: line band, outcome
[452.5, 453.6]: 0.04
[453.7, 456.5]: -0.03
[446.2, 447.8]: -0.06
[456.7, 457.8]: -0.03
